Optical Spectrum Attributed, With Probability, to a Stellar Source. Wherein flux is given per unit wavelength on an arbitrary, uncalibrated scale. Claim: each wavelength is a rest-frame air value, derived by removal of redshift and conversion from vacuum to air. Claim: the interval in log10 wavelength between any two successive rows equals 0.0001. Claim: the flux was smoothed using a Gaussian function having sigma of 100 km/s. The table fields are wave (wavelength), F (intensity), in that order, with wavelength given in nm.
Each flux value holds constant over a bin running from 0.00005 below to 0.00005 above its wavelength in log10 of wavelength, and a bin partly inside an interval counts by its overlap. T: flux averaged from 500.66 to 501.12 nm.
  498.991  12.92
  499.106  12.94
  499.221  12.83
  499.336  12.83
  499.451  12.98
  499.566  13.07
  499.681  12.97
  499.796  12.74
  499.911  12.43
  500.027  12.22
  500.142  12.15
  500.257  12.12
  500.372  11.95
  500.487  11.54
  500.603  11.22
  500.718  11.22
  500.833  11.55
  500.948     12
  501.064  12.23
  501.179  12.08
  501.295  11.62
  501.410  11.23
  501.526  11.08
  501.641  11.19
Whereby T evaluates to 11.8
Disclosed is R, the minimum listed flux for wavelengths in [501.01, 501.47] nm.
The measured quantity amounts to 11.23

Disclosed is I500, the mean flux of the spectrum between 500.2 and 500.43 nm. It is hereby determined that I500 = 12.1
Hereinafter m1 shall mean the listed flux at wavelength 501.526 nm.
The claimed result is 11.08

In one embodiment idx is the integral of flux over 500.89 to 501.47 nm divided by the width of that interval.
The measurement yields 11.8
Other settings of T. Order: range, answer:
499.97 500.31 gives 12.2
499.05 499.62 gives 12.9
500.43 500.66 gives 11.3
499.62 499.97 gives 12.7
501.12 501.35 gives 11.8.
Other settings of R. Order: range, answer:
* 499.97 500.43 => 11.95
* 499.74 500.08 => 12.22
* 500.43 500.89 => 11.22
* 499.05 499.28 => 12.83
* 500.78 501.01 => 11.55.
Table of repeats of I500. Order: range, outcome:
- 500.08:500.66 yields 11.8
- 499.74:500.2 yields 12.4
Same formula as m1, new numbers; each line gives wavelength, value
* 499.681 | 12.97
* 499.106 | 12.94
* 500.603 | 11.22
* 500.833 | 11.55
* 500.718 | 11.22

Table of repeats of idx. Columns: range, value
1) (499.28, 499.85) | 12.9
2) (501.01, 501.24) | 12.1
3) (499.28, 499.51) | 12.9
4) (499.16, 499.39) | 12.8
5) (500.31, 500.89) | 11.5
